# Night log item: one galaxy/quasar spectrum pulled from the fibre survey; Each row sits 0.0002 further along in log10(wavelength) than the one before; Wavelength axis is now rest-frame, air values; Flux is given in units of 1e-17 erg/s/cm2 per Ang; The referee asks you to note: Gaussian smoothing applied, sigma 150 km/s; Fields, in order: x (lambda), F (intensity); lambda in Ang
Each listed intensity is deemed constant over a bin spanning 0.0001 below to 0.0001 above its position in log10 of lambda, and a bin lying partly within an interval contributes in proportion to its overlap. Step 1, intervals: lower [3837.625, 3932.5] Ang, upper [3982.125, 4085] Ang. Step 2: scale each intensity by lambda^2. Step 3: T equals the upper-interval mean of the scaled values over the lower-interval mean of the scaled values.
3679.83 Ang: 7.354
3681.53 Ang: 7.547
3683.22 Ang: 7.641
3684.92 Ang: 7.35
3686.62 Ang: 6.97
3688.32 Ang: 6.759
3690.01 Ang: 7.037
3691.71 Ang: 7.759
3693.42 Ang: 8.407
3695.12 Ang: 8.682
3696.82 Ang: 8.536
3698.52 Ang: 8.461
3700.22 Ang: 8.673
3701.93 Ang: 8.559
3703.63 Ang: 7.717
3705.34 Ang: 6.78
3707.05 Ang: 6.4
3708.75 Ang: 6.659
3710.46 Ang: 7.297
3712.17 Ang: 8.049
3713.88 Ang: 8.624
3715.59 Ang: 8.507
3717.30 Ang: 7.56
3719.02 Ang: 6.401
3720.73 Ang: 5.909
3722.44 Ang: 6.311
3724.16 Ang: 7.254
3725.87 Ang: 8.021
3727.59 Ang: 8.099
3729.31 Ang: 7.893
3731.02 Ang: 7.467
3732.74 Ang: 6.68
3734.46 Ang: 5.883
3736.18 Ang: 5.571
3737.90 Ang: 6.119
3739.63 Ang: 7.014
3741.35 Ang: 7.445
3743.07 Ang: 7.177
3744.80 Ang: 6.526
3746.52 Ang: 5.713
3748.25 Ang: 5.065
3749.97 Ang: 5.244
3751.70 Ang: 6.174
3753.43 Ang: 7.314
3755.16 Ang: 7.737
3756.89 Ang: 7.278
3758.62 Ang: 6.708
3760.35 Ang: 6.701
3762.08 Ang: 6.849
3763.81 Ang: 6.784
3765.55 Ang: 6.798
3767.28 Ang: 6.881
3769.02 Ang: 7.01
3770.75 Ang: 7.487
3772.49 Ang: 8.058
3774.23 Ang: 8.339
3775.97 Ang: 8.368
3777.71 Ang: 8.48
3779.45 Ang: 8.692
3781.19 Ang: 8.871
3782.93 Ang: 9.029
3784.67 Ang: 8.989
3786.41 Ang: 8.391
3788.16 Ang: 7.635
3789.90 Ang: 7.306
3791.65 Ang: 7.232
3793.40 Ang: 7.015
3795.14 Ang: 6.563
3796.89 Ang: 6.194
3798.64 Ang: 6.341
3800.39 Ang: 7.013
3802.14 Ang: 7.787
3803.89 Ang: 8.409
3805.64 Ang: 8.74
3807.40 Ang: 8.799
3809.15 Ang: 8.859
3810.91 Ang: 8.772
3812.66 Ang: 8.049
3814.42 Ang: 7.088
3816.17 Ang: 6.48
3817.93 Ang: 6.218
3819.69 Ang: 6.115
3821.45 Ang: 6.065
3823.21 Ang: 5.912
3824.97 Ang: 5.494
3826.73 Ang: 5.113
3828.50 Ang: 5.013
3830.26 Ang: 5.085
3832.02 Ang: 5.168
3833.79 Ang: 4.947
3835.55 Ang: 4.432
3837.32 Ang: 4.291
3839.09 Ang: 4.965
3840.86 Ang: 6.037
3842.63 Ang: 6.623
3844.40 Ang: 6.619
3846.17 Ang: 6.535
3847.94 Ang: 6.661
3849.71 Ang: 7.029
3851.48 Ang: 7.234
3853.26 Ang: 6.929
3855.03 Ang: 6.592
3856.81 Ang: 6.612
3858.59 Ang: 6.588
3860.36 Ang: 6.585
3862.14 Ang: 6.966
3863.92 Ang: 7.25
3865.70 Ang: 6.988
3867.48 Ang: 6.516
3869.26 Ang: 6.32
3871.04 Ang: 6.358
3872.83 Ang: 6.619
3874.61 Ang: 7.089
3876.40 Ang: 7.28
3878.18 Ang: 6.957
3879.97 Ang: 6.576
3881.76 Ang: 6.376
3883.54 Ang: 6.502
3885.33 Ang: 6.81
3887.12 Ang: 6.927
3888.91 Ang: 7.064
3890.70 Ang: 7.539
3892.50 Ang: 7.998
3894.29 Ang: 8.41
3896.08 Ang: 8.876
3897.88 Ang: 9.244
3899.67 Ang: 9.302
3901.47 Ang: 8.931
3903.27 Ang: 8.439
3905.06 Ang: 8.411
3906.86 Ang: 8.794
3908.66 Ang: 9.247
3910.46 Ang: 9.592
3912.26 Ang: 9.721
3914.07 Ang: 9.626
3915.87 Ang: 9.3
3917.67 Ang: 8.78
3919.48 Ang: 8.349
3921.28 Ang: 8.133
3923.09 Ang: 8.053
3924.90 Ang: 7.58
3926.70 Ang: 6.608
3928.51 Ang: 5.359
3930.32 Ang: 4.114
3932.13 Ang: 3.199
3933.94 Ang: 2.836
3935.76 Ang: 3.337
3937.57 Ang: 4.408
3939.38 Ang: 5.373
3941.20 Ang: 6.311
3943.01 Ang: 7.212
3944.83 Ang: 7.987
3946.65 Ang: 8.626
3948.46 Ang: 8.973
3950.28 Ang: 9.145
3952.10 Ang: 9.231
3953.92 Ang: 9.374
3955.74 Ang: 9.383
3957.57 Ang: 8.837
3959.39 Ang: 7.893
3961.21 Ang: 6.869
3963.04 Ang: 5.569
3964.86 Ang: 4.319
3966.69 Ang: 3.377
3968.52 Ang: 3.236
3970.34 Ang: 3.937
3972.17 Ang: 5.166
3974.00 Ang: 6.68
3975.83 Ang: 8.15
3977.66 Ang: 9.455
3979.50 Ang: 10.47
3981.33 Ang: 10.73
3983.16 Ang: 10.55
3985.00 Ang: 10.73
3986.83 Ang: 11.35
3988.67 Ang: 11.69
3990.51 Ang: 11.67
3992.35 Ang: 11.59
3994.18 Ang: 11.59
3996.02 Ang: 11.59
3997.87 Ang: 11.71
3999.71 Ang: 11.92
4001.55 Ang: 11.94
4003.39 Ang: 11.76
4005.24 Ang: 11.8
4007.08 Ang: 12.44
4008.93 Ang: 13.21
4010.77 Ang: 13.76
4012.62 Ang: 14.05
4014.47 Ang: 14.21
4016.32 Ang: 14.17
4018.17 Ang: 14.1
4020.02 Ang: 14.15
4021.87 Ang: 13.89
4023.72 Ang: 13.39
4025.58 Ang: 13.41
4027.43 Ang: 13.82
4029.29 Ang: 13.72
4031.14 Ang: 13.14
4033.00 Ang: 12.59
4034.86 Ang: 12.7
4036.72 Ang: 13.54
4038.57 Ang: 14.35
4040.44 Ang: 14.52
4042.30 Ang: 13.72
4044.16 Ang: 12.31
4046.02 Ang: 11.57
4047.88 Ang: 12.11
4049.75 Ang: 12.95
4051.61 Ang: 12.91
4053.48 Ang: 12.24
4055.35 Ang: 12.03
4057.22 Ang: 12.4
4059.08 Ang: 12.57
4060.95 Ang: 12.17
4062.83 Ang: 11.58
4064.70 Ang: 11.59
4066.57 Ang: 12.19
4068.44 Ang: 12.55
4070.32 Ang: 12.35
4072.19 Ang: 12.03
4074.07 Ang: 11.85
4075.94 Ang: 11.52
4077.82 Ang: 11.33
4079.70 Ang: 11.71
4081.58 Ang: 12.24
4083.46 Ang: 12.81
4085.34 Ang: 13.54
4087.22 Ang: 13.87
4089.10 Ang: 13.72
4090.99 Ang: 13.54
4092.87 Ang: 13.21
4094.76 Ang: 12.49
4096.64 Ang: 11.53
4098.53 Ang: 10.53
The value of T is 1.8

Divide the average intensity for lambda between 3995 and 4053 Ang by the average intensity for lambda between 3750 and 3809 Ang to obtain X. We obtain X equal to 1.7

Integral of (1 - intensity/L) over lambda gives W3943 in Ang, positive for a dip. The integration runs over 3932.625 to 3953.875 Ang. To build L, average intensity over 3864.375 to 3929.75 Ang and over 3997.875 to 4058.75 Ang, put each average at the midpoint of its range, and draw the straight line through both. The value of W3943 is 6.55 Ang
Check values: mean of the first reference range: 7.78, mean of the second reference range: 13.1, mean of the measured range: 6.72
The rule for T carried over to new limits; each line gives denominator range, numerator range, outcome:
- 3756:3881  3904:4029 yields 1.45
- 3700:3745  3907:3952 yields 1.12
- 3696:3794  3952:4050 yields 1.72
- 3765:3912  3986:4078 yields 1.94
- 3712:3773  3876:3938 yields 1.16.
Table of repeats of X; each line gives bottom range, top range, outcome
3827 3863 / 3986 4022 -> 2.09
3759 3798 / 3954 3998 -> 1.13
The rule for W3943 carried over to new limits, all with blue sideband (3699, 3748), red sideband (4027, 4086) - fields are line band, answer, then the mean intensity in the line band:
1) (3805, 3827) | 3.92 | 7.09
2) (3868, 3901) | 8.15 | 7.36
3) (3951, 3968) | 5.93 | 7.13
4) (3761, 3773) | 1.16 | 7.09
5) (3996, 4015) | -1.39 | 12.6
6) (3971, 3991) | 3.12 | 9.58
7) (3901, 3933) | 7.40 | 7.89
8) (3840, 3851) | 3.04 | 6.61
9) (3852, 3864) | 3.29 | 6.77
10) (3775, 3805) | 1.52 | 7.79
